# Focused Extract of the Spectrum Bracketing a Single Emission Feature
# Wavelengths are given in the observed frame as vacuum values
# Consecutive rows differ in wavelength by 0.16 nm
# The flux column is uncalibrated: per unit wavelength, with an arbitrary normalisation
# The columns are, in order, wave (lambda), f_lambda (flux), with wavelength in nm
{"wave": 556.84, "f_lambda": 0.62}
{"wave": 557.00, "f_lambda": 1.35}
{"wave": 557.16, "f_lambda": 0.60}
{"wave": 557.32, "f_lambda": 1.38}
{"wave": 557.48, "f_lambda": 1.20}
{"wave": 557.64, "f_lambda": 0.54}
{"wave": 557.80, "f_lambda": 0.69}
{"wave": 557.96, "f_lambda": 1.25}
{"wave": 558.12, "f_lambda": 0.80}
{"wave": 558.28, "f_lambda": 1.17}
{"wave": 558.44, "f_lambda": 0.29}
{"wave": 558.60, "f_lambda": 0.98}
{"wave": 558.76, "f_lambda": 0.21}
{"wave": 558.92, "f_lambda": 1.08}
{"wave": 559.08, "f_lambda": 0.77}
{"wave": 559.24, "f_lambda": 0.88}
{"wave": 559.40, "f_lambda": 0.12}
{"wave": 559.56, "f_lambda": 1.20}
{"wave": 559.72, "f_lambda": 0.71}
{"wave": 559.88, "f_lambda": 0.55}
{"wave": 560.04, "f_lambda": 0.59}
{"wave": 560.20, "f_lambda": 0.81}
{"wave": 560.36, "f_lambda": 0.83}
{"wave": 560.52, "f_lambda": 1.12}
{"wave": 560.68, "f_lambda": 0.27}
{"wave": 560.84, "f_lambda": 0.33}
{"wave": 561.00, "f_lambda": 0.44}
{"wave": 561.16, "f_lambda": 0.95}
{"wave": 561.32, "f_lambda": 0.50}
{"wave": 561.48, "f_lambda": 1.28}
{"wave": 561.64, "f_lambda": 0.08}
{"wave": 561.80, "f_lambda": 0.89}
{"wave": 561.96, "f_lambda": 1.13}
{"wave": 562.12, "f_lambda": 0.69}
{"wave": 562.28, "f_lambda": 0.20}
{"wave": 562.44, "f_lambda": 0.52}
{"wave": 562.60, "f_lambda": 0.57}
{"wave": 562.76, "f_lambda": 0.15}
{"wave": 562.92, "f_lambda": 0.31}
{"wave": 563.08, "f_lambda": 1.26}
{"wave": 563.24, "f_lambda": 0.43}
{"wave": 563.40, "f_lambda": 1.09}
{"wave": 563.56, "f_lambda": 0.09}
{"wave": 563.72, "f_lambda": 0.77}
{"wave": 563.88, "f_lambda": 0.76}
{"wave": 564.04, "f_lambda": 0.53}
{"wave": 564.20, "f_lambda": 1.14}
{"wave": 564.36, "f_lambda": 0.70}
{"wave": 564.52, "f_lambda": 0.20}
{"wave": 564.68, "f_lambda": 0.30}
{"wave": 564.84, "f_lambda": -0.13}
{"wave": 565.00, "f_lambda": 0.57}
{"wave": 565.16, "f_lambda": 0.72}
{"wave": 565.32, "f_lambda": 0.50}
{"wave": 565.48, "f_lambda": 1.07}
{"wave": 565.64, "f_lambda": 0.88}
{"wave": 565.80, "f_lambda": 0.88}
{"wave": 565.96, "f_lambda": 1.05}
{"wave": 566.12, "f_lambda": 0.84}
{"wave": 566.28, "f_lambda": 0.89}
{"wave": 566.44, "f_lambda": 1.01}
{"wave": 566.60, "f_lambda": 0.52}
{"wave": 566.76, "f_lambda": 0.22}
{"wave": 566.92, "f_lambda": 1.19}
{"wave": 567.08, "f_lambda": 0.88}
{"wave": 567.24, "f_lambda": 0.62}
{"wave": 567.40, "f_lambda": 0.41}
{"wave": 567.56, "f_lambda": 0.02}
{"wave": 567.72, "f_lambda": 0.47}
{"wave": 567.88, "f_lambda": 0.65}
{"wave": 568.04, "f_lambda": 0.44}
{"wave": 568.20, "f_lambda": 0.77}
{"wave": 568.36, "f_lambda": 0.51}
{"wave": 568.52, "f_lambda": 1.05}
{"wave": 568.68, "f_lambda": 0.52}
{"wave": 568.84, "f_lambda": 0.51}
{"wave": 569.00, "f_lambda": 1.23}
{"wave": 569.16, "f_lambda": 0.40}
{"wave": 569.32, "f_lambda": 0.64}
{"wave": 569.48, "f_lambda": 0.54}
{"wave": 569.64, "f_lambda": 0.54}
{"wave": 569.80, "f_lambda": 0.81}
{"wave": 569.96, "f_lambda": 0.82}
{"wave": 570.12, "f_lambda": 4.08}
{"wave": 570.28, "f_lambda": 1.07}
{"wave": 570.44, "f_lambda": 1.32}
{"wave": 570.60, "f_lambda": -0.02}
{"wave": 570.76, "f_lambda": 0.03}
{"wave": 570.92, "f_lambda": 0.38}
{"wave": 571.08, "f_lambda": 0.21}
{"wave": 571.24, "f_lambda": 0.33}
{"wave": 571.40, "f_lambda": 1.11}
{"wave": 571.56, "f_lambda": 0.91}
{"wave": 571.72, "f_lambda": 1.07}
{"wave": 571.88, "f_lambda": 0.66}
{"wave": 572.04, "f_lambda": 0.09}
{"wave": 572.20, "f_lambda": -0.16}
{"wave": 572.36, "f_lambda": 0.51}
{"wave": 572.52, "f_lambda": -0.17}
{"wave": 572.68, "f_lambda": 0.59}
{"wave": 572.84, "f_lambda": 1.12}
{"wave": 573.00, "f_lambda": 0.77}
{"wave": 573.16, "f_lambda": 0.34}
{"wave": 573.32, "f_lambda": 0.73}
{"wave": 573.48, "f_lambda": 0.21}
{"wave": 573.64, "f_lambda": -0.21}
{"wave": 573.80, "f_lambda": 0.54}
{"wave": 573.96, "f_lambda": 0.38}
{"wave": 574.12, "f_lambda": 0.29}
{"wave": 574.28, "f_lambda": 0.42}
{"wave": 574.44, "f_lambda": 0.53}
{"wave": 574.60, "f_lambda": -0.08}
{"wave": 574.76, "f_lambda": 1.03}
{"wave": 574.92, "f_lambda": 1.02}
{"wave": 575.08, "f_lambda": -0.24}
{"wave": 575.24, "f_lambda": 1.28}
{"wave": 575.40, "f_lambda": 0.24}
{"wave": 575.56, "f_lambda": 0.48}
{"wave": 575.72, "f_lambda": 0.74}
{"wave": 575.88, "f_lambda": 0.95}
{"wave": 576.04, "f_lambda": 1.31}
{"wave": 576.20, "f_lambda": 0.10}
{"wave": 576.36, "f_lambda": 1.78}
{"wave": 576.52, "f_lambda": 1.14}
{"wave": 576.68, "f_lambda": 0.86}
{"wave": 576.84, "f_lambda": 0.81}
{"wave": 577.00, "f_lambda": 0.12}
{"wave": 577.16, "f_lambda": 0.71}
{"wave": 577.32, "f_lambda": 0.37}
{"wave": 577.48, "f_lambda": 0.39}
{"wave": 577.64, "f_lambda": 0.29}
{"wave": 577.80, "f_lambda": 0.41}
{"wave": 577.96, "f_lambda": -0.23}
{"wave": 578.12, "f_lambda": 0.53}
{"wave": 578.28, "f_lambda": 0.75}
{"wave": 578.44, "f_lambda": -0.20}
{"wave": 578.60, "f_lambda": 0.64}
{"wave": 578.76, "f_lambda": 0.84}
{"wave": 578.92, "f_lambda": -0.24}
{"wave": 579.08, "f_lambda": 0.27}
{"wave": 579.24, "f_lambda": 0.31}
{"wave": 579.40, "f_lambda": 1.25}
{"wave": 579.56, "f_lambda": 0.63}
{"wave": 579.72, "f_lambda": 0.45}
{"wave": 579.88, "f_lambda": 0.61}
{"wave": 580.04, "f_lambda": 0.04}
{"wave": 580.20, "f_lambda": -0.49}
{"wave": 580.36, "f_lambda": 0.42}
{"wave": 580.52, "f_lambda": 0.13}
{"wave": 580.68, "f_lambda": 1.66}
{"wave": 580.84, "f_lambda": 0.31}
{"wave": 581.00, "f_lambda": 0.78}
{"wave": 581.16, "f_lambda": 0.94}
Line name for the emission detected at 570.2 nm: H-beta 4861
